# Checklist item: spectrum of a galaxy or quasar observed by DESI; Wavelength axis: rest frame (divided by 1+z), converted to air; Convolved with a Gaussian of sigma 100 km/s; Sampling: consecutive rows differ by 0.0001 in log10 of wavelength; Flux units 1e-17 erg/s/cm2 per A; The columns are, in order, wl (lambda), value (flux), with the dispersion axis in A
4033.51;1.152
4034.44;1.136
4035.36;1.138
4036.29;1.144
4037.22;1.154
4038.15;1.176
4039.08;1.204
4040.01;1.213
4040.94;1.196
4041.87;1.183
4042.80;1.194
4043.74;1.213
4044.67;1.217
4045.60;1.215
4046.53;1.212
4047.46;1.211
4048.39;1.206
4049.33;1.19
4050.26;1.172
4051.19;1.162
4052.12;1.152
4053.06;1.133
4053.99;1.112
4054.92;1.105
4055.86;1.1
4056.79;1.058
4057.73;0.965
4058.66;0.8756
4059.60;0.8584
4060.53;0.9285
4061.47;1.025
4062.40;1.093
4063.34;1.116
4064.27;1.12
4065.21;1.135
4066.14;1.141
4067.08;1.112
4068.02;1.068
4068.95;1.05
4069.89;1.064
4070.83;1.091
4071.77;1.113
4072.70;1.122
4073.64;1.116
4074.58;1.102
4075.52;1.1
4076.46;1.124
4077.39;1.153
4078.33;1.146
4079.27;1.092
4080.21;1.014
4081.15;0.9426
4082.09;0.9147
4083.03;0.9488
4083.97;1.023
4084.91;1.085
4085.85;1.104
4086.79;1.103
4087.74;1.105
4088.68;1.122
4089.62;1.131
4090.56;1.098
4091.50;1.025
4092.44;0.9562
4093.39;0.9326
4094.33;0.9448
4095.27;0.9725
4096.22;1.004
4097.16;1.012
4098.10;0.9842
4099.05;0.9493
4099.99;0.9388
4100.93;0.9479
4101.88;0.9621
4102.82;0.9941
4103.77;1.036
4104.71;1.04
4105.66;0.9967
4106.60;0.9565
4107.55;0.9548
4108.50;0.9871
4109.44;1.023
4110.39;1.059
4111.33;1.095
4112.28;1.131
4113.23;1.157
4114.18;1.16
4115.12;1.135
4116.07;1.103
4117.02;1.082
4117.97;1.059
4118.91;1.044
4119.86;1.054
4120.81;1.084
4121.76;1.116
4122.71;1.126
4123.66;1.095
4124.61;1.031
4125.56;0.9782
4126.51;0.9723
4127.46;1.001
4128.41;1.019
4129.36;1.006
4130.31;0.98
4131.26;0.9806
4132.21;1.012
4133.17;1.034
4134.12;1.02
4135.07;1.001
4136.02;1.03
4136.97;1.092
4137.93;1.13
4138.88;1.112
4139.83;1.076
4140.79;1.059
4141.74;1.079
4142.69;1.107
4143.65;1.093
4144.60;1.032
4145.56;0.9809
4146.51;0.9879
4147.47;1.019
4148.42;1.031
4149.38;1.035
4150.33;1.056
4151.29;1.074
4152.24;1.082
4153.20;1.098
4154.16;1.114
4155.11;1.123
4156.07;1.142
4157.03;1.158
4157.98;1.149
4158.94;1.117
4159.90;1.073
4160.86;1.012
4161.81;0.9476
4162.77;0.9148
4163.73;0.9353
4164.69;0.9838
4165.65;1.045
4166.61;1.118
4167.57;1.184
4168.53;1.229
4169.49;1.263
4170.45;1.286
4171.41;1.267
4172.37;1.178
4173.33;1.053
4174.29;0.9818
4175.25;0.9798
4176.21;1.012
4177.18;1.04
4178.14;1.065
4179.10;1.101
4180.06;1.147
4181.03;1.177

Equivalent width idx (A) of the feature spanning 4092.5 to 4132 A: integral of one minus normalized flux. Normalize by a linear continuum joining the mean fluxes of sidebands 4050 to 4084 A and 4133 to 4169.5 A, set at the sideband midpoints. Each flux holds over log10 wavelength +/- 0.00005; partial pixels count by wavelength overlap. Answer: 1.6 A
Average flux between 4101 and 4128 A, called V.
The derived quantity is 1.05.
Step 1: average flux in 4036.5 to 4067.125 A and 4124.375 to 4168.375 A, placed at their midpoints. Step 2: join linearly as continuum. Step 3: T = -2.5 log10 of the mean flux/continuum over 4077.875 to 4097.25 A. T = 0.07 mag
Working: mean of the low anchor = 1.13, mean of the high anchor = 1.05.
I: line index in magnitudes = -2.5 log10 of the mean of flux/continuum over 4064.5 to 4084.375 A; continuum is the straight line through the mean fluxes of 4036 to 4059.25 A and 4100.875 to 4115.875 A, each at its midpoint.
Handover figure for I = 0.03 mag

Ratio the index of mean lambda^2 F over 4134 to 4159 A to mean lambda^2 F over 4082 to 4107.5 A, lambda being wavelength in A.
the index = 1.09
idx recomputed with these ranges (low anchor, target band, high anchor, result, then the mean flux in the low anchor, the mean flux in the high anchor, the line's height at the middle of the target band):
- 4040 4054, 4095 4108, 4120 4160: 1.5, 1.19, 1.06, 1.11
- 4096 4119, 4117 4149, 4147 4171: 0.5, 1.03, 1.09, 1.06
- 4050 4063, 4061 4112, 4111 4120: 1.5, 1.05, 1.1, 1.08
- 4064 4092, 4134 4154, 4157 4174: 0.7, 1.08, 1.1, 1.1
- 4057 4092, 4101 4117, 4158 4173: 0.5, 1.06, 1.1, 1.08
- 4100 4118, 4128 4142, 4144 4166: 0.1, 1.04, 1.05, 1.05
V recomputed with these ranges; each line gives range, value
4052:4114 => 1.05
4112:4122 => 1.1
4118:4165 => 1.05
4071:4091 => 1.08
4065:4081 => 1.1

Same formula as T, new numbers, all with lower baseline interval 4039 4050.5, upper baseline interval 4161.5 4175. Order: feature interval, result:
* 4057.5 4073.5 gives 0.126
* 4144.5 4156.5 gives 0.053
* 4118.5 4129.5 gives 0.091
